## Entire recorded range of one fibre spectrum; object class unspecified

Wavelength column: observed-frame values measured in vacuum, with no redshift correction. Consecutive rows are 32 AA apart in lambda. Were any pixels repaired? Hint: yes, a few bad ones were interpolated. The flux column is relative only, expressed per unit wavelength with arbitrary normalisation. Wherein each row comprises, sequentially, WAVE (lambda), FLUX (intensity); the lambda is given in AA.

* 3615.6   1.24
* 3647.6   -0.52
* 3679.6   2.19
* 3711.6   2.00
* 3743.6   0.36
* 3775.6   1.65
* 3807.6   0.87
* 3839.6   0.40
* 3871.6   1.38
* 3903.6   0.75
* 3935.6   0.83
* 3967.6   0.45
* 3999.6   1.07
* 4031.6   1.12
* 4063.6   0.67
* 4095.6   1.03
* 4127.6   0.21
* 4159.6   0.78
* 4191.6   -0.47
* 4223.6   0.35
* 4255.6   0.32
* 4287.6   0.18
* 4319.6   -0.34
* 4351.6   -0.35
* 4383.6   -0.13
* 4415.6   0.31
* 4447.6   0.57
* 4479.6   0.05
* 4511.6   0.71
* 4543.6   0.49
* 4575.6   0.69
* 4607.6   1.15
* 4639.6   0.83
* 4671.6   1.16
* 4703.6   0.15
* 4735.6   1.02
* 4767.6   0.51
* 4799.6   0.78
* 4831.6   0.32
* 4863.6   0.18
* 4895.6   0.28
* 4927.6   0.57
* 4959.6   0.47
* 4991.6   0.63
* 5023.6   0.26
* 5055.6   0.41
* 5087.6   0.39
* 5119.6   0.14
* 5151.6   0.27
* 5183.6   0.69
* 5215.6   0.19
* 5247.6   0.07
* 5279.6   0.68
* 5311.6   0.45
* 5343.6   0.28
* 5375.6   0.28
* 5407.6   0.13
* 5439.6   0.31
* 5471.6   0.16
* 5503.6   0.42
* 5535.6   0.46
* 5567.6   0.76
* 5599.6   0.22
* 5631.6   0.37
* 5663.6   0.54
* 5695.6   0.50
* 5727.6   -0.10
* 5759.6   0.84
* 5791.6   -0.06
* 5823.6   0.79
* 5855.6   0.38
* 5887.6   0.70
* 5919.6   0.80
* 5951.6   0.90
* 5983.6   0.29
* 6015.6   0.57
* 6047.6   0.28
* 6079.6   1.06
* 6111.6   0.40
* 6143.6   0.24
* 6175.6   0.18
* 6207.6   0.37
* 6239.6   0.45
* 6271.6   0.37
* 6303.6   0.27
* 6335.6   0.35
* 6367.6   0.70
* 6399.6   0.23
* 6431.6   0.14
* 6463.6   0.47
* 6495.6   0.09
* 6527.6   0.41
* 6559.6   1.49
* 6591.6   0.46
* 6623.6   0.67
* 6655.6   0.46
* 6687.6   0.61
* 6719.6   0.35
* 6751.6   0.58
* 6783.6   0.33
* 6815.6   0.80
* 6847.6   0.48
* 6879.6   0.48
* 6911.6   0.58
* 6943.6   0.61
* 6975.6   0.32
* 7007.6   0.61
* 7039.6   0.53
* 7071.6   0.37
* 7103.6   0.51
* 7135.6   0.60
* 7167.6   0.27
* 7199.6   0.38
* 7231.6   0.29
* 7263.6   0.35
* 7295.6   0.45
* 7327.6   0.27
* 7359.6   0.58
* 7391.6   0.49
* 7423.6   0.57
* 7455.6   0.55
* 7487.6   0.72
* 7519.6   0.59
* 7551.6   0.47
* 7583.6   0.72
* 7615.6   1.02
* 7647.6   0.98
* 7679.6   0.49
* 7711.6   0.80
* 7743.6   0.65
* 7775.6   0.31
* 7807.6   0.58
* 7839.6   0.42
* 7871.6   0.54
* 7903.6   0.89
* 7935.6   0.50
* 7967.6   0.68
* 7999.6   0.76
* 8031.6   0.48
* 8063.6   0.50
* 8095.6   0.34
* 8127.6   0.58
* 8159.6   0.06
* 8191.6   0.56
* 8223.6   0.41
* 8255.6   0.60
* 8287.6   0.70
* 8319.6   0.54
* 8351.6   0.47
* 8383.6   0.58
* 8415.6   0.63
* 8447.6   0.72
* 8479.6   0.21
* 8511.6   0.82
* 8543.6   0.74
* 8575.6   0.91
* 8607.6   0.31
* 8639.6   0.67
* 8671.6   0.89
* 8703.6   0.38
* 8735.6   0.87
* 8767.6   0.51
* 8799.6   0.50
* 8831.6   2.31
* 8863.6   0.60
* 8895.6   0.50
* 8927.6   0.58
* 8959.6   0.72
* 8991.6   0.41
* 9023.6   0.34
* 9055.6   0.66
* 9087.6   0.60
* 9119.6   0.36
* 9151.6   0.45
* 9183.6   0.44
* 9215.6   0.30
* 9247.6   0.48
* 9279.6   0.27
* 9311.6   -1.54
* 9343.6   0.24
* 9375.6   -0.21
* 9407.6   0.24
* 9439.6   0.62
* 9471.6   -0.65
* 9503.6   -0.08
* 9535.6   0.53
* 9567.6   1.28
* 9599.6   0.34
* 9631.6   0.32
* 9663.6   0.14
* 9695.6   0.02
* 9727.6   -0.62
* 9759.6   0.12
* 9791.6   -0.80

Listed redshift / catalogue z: 0.76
